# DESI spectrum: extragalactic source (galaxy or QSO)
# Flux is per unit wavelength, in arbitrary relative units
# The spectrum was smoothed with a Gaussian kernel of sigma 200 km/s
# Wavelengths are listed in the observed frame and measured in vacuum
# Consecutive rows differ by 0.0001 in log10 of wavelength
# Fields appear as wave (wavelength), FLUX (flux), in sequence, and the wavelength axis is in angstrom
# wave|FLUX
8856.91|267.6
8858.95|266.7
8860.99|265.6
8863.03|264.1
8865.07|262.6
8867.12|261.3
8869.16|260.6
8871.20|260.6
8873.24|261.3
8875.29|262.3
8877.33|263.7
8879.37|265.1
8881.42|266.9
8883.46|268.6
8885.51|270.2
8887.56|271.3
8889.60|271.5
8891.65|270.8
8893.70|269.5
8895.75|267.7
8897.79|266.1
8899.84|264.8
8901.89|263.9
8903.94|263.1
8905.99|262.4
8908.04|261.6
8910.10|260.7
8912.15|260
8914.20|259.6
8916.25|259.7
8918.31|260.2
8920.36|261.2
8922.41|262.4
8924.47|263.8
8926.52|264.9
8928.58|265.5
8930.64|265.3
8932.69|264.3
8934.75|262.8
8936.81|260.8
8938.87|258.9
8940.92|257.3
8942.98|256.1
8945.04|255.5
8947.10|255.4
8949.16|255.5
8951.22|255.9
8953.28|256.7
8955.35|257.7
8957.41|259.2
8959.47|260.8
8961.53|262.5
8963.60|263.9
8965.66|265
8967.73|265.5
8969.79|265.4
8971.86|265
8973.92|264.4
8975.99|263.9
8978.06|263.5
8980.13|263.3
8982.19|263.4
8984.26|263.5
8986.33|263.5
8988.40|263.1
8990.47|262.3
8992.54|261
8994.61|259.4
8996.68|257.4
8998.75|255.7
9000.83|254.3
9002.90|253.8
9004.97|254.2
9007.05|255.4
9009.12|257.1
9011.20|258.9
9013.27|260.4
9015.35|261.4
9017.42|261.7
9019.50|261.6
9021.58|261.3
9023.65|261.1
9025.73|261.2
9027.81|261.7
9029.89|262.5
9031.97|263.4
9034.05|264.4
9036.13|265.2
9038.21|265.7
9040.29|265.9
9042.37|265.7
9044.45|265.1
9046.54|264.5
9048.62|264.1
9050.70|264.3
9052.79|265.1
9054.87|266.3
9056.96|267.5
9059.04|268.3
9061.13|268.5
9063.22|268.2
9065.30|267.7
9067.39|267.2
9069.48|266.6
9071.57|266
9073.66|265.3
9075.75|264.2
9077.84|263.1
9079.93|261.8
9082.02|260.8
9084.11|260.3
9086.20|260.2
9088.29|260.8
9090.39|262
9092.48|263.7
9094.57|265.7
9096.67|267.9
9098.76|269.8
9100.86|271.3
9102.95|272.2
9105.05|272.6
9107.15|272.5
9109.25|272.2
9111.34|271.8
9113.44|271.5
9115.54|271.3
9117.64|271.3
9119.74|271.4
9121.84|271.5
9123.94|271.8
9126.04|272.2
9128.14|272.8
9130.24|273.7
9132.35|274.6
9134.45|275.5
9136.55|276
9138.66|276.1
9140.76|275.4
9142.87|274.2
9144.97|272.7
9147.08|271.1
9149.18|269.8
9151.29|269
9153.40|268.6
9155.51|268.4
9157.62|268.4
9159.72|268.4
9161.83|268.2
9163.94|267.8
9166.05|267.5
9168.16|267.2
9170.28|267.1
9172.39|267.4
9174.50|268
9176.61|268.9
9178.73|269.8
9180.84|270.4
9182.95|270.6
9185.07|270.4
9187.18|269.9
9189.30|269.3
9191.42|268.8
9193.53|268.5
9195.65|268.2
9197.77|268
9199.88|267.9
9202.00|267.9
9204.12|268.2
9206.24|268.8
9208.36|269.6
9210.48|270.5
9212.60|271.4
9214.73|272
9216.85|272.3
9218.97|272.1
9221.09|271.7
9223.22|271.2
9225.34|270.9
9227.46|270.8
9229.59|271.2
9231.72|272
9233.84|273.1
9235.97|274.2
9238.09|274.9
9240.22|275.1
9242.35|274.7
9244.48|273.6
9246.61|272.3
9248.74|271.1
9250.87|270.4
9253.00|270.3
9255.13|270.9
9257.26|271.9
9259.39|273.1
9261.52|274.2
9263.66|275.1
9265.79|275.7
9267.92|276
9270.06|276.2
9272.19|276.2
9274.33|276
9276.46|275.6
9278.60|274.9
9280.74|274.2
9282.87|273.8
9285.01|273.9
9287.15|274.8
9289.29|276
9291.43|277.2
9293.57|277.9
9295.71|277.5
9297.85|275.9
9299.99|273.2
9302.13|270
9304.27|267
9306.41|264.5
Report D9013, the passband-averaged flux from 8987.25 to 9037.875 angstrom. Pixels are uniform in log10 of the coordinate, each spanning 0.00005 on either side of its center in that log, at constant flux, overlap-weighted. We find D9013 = 260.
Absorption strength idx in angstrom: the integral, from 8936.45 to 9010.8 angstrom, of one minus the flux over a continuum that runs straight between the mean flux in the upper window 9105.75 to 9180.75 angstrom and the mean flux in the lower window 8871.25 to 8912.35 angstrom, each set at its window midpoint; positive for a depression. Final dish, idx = 2.1 angstrom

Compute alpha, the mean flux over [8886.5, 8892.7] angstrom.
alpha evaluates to 271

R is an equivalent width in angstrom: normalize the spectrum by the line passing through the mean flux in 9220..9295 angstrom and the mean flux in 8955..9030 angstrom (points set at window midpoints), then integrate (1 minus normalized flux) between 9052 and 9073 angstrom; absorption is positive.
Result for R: -0.22 angstrom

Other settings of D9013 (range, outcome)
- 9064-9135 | 268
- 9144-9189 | 269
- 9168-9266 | 271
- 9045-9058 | 265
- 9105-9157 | 272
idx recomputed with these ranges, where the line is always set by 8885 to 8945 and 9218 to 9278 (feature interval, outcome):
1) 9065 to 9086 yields 0.3 angstrom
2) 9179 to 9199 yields 0.2 angstrom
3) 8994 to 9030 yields 1.0 angstrom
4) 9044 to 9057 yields 0.1 angstrom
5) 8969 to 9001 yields 0.4 angstrom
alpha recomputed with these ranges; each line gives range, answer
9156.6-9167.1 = 268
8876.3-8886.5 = 267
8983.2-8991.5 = 263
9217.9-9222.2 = 272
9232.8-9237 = 273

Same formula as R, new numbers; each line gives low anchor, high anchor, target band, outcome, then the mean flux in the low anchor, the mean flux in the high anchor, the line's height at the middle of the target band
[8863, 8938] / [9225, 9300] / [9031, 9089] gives 0.8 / 264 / 274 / 268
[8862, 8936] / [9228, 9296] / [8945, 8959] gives 0.5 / 264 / 274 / 266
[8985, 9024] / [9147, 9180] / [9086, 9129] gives -0.7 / 259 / 268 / 265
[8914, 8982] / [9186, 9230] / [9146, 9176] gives 0.0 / 261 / 270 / 268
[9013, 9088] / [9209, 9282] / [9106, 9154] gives -0.8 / 264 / 273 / 268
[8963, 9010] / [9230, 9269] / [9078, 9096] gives 0.2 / 261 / 273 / 266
